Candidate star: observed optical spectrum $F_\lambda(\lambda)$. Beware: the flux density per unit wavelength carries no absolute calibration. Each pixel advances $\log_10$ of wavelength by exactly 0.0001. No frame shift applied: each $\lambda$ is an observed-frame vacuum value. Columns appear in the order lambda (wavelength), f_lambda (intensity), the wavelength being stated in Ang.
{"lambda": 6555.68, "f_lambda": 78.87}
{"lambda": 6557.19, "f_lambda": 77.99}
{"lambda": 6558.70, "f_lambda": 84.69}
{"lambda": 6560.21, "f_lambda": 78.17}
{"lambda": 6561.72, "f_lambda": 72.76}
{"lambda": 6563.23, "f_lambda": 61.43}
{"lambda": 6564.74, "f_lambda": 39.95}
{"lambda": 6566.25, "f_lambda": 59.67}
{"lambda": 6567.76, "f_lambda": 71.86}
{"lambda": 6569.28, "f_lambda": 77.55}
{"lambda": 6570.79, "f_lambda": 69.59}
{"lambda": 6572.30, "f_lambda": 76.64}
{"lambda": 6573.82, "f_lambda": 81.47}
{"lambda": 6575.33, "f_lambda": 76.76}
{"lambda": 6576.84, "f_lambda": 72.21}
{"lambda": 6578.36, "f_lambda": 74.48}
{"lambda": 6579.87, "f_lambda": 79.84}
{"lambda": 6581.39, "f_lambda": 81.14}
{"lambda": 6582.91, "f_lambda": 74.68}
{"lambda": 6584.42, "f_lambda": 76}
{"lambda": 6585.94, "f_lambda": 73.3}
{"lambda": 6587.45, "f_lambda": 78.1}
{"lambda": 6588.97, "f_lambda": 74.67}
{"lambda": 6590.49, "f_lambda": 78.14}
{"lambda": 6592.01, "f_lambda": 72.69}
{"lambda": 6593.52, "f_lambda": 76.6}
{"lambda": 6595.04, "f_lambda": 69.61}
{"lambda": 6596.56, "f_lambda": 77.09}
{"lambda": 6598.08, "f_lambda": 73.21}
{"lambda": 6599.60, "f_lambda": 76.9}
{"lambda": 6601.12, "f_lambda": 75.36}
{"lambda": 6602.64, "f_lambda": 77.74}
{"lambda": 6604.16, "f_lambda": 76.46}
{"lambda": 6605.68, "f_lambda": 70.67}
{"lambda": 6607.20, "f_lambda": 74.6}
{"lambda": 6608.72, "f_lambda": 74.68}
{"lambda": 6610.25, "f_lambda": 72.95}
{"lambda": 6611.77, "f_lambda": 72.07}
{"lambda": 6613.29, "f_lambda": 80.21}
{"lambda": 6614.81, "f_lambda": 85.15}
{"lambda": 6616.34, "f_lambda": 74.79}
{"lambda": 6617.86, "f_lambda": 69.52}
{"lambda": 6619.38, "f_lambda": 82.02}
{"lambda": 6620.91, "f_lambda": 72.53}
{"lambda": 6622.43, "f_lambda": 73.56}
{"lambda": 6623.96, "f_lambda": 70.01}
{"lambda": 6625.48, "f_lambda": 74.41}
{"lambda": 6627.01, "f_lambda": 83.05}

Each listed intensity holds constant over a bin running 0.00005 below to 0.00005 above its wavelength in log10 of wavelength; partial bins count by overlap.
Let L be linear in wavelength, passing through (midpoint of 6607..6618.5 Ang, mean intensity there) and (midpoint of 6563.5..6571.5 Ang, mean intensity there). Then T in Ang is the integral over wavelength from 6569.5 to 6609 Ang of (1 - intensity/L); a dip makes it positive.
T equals -3.62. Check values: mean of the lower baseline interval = 63.6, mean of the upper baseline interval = 75.6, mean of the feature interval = 75.5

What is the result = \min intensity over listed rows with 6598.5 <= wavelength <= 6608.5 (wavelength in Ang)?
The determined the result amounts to 70.67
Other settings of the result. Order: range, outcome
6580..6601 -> 69.61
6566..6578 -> 59.67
